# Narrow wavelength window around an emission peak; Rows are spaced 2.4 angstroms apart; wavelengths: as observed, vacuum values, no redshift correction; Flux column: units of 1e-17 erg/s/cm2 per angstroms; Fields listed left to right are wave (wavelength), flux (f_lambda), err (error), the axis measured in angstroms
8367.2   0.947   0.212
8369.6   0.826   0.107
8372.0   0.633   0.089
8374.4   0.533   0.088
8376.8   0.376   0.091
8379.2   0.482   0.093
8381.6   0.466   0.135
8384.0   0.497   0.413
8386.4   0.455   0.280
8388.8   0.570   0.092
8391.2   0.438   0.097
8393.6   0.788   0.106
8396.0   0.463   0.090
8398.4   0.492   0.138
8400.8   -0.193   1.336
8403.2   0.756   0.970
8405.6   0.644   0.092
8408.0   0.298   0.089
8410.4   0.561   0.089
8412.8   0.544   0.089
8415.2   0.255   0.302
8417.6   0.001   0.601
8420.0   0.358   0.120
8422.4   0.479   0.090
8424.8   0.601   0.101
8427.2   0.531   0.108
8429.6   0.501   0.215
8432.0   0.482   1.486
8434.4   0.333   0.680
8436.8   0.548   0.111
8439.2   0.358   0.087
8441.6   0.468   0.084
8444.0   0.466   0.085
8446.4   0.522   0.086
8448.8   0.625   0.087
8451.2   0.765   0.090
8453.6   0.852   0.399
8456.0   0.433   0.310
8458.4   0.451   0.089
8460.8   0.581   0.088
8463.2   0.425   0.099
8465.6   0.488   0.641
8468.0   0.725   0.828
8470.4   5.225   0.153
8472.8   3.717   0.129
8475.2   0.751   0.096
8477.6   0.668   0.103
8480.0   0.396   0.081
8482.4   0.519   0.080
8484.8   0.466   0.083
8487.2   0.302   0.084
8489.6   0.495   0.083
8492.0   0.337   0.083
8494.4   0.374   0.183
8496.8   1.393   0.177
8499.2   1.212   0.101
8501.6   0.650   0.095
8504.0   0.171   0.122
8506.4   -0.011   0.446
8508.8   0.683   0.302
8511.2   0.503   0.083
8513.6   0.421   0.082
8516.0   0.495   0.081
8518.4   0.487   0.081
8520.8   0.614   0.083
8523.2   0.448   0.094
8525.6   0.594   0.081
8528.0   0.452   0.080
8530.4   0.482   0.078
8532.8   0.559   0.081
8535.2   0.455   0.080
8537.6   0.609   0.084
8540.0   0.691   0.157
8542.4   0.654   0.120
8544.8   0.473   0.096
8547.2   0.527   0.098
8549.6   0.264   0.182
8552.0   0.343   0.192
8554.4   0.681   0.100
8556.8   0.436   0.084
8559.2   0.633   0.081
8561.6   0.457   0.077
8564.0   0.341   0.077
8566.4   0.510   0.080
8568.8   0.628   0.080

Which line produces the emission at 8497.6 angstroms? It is [N II] 6583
